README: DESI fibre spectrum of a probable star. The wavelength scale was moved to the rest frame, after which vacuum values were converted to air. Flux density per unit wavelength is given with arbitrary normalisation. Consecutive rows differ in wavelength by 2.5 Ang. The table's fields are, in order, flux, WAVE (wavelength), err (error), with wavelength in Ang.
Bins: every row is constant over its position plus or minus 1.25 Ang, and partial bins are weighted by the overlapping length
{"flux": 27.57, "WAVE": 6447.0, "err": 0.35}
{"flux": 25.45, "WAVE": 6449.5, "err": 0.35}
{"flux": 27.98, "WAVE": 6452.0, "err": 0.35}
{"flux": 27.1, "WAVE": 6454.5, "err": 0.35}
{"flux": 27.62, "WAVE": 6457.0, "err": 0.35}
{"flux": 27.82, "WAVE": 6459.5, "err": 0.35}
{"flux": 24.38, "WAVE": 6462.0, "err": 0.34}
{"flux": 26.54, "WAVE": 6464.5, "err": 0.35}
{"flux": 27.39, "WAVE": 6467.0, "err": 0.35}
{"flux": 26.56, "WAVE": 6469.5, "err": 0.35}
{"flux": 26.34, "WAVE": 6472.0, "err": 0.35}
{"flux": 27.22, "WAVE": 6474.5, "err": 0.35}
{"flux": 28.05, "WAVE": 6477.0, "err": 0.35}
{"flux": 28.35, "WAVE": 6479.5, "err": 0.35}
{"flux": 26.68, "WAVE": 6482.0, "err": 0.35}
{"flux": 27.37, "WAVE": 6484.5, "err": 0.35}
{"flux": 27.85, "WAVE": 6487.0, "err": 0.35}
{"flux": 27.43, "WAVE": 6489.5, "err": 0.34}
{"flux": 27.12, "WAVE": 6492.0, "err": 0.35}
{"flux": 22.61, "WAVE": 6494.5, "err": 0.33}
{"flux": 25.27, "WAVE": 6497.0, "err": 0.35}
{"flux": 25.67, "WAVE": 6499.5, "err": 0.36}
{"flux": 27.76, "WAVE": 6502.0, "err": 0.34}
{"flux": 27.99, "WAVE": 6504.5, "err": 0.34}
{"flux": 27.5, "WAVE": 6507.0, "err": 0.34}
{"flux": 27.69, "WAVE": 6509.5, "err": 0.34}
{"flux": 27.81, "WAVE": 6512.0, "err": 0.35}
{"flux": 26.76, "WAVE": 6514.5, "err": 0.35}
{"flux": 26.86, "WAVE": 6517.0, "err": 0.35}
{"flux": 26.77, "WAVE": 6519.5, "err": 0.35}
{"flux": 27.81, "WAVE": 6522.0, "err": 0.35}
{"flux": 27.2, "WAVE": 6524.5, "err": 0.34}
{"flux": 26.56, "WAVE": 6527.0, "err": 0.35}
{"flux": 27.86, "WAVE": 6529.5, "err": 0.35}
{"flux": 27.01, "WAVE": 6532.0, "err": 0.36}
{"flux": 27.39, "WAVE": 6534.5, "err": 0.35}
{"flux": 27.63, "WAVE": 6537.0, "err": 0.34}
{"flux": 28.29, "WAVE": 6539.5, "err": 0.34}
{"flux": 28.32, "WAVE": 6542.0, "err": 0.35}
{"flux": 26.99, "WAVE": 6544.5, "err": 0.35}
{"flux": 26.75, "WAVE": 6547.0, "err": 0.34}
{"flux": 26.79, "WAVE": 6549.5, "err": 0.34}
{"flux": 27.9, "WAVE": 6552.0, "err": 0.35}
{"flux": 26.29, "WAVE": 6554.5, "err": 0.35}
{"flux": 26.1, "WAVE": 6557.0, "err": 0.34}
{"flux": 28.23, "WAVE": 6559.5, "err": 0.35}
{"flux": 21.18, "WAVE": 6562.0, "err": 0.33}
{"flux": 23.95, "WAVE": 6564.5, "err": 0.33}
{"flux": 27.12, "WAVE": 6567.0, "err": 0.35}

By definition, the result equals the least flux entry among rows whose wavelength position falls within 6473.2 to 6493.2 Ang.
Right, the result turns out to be 26.68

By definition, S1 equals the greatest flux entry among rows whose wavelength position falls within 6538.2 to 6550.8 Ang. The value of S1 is 28.32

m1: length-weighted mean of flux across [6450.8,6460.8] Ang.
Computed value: 27.6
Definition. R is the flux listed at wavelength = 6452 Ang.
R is 27.98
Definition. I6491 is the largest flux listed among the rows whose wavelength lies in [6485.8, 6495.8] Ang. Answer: 27.85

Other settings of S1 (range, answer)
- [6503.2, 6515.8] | 27.99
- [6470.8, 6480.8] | 28.35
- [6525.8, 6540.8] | 28.29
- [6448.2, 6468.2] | 27.98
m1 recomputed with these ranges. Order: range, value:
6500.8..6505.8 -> 27.9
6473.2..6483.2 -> 27.6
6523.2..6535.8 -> 27.2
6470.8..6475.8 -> 26.8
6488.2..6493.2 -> 27.3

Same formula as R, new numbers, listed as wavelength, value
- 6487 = 27.85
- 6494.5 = 22.61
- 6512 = 27.81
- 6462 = 24.38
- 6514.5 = 26.76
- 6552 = 27.9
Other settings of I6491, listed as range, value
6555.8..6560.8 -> 28.23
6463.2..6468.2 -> 27.39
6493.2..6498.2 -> 25.27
